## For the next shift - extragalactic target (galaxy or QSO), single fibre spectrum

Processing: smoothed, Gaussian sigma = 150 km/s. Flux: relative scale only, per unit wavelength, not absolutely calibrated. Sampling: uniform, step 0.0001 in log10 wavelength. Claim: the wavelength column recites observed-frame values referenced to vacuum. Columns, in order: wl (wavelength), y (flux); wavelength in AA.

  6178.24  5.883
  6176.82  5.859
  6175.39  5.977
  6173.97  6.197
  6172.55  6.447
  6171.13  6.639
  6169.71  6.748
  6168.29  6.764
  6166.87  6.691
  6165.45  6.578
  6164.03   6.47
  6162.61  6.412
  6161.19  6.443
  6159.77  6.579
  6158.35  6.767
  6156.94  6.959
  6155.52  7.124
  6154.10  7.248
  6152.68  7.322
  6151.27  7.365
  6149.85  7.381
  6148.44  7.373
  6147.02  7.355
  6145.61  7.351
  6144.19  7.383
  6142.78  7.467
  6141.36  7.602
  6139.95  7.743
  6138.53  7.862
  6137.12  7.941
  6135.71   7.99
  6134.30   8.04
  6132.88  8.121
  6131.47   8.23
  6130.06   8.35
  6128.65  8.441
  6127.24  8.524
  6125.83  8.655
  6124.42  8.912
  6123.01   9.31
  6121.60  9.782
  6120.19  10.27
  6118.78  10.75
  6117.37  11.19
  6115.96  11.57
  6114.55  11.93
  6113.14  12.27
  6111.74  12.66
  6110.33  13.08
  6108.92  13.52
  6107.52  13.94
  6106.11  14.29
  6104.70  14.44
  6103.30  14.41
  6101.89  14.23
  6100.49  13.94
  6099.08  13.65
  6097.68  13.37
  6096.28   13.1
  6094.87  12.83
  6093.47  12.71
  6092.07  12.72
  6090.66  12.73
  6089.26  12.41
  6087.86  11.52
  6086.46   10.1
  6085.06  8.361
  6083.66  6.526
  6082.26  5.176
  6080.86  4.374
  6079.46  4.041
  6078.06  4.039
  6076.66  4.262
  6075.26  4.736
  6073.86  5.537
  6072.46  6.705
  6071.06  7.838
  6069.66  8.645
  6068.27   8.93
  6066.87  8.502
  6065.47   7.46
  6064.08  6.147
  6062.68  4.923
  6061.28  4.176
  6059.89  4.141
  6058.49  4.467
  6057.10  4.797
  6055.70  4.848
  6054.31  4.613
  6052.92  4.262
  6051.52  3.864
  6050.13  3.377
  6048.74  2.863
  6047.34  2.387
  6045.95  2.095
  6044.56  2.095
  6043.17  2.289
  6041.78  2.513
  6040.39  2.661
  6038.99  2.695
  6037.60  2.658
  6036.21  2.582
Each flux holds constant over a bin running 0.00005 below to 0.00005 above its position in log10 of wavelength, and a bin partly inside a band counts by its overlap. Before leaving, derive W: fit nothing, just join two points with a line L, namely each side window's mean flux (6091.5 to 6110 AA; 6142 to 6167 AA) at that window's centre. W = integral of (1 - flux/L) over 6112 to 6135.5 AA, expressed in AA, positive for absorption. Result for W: 2.6 AA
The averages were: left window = 13.6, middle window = 9.67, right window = 7.02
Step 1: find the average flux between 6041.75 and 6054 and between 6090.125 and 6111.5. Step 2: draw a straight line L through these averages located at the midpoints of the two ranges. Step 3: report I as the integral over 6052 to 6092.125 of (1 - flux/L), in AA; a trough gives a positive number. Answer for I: 4.8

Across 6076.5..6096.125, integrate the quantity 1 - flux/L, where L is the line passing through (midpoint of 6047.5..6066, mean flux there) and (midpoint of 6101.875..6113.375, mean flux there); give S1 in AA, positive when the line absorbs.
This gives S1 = 2.3 AA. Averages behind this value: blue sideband 4.52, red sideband 13.7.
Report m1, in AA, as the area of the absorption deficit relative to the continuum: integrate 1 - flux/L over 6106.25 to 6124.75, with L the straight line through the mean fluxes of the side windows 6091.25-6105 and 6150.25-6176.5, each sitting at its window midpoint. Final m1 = 0.21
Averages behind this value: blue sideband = 13.5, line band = 11.6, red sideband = 6.7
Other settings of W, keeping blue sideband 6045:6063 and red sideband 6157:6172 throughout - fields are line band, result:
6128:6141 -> -4.9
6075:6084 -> -0.3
